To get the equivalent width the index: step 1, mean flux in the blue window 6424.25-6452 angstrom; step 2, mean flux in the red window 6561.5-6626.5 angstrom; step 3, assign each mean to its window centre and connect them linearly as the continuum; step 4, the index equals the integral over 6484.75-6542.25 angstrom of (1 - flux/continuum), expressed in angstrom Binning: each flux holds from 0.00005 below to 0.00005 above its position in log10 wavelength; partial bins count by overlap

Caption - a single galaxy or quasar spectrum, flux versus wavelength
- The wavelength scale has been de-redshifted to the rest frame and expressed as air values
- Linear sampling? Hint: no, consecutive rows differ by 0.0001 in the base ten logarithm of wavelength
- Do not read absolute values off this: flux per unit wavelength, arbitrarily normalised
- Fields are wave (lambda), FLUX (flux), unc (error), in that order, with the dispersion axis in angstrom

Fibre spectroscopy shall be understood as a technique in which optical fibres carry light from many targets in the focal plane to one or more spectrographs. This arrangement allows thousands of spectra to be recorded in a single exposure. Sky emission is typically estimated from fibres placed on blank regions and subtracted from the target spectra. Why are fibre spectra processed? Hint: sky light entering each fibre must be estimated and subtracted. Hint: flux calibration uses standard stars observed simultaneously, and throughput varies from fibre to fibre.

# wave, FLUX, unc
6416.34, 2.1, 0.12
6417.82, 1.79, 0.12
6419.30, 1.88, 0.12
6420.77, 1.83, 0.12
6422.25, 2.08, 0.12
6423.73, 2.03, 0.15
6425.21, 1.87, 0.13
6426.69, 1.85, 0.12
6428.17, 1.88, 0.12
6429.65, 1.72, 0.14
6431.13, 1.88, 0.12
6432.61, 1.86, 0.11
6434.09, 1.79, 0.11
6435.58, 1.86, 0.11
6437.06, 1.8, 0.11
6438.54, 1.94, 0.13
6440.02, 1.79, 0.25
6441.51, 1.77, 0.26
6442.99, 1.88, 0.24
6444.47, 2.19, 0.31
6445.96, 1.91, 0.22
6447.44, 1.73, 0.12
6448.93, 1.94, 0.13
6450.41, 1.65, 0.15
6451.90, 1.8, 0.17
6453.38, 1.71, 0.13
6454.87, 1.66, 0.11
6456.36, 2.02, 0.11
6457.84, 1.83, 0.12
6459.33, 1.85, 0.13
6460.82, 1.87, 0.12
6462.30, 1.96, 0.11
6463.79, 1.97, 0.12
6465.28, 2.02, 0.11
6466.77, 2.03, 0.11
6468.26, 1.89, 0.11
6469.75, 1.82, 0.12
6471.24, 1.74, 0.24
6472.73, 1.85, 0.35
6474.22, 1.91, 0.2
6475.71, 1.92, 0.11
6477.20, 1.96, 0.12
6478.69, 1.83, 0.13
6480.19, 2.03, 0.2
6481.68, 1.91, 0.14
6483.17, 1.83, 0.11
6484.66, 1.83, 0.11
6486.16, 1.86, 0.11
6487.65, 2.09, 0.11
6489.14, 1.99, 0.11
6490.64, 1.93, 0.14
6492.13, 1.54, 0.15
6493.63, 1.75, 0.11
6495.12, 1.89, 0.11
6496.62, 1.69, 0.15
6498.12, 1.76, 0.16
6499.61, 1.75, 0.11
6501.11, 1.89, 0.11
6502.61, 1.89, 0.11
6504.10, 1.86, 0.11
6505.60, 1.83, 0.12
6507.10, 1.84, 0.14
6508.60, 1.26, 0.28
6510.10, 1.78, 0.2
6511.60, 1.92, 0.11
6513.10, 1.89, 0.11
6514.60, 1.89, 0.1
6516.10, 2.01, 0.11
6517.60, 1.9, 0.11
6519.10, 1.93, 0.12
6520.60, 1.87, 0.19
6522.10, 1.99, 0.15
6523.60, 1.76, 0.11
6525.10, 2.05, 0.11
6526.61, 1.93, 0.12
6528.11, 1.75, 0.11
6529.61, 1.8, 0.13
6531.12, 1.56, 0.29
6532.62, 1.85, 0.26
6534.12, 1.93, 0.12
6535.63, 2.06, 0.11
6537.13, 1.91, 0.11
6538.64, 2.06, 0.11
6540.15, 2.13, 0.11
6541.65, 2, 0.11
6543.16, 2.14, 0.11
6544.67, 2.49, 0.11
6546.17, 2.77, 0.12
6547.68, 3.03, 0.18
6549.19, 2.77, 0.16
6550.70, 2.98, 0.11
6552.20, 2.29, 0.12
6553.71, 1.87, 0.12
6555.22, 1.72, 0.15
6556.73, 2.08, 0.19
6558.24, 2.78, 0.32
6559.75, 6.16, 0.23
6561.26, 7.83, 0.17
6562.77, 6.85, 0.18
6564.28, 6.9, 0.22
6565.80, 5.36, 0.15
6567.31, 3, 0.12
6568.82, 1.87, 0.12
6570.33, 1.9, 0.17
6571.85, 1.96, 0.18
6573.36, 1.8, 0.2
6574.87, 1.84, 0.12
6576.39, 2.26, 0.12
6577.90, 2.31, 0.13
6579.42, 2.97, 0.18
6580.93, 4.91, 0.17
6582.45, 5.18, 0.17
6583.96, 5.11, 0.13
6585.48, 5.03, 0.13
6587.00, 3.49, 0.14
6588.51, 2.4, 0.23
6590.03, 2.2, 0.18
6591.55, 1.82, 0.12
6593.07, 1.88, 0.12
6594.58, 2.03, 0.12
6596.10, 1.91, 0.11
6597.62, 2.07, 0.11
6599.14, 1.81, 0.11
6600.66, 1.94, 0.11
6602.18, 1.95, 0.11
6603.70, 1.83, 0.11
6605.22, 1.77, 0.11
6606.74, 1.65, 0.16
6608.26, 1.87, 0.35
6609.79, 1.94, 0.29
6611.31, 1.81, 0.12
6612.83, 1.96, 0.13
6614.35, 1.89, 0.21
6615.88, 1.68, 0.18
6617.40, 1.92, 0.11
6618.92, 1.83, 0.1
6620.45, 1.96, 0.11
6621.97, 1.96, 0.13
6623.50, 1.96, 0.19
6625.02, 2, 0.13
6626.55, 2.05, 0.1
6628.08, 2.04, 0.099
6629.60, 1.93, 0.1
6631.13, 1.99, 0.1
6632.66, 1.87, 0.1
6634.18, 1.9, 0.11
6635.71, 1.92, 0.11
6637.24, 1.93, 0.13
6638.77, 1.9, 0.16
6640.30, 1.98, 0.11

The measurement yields 9.8 angstrom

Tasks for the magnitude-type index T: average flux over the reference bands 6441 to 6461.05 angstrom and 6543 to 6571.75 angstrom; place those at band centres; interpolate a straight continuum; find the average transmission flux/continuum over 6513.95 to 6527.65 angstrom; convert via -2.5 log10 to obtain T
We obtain 0.46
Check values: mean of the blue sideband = 1.84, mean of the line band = 1.92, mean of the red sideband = 3.51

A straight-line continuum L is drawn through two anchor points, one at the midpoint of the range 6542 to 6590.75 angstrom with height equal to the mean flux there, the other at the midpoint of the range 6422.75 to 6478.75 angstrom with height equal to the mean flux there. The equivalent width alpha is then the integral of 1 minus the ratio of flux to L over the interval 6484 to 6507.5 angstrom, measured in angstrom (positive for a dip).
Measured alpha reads 5.9 angstrom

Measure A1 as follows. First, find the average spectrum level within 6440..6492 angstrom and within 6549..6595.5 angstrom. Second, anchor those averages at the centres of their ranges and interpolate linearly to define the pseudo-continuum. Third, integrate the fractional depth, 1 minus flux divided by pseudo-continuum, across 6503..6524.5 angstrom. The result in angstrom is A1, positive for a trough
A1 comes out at 5.91 angstrom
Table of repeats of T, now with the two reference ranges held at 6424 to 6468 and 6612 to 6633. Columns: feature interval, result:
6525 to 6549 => -0.113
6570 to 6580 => -0.123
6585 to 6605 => -0.187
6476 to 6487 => -0.010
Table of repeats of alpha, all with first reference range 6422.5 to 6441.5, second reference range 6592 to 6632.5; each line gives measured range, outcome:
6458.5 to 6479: -0.4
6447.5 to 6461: 0.4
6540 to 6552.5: -4.3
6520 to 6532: 0.3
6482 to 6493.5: 0.1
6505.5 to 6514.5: 0.6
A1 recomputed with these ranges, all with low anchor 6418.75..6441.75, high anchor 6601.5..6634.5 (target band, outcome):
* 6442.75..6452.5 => 0.0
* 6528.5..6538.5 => 0.1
